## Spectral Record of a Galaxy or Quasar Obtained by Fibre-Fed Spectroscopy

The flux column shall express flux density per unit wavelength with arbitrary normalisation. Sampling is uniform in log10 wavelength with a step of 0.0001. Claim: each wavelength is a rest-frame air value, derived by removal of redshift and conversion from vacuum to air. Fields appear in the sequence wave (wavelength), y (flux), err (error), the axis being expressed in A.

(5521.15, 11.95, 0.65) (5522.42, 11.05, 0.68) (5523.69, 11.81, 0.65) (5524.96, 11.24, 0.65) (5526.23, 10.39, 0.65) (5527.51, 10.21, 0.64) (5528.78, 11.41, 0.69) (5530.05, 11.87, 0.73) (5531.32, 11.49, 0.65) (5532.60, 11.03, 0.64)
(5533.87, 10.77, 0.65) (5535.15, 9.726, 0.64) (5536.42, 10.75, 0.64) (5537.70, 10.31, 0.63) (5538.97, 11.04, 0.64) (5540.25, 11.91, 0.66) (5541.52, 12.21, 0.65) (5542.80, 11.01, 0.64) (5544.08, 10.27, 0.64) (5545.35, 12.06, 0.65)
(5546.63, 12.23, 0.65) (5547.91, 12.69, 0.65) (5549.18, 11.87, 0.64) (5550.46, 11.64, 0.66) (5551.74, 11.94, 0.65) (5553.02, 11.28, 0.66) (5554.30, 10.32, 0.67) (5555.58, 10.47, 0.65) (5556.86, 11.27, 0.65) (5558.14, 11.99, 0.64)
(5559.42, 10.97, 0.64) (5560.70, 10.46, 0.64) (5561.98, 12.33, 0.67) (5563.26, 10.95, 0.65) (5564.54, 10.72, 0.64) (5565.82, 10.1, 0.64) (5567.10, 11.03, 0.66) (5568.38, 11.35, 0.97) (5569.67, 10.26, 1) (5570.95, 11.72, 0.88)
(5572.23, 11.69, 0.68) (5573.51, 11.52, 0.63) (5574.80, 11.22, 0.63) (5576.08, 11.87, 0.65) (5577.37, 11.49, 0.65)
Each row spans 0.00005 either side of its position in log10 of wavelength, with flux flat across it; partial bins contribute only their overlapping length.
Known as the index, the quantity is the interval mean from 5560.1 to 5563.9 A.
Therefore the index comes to 11.3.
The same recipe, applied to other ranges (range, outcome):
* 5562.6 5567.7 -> 10.7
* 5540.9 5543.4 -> 11.6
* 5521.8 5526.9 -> 11.1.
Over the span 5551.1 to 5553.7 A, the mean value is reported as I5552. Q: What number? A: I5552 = 11.6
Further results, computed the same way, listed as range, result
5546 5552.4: 12.1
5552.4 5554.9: 10.8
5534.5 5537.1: 10.2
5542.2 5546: 11.1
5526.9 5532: 11.3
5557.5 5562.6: 11.4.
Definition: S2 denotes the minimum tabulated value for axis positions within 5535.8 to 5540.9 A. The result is 10.31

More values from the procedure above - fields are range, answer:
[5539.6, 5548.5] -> 10.27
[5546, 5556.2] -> 10.32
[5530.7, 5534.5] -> 10.77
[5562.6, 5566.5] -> 10.1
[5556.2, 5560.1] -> 10.97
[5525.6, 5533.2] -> 10.21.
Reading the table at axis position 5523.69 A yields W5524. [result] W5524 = 11.81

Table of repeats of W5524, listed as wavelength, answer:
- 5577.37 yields 11.49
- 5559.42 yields 10.97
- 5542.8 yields 11.01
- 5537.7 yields 10.31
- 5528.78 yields 11.41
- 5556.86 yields 11.27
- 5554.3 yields 10.32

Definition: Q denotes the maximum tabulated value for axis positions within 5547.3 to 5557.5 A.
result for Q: 12.69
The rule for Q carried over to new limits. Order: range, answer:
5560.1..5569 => 12.33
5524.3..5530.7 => 11.87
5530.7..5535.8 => 11.49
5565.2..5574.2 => 11.72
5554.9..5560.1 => 11.99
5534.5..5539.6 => 11.04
